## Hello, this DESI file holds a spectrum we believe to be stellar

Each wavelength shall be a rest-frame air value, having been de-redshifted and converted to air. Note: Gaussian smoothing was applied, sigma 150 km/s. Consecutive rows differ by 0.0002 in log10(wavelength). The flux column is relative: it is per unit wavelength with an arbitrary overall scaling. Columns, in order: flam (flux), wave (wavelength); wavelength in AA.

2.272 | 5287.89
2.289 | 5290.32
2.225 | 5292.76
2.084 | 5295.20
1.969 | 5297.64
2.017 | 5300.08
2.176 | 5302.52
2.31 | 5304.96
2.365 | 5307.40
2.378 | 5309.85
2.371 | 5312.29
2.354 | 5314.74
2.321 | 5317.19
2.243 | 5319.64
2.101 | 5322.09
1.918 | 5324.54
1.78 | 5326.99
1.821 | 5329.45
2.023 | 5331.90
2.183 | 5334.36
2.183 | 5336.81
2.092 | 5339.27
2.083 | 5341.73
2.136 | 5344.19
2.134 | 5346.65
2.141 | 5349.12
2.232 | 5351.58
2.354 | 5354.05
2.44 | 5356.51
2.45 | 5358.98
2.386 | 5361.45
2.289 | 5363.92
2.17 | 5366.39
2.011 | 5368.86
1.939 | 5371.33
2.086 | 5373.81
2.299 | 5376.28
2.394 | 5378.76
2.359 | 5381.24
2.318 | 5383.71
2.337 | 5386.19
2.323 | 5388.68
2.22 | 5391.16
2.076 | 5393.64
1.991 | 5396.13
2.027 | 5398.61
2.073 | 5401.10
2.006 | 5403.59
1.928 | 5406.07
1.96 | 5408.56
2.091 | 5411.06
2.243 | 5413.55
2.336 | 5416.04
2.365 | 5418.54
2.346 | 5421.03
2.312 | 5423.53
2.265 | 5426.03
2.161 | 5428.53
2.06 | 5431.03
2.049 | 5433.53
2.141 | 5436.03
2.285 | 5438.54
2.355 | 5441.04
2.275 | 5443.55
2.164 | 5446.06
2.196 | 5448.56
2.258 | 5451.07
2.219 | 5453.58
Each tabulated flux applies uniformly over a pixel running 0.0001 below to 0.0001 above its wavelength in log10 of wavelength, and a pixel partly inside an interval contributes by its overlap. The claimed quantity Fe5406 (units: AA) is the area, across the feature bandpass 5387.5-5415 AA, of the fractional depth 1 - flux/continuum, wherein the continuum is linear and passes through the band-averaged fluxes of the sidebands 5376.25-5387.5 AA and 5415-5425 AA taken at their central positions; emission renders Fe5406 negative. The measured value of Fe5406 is 3.0 AA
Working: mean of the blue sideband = 2.34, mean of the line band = 2.09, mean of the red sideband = 2.34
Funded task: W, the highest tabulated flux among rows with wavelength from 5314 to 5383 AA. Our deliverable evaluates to 2.45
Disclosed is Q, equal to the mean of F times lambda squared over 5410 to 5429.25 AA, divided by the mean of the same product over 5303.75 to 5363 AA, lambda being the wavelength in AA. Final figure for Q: 1.1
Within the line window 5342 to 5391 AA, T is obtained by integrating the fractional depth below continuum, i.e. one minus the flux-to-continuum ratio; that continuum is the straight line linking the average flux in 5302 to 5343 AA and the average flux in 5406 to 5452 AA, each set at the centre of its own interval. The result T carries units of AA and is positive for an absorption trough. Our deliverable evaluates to -1.6 AA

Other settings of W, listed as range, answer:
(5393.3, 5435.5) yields 2.365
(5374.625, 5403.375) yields 2.394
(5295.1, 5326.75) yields 2.378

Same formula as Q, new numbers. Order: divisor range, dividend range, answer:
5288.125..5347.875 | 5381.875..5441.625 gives 1.05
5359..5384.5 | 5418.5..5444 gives 1.02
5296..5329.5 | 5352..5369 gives 1.09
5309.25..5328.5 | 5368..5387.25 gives 1.05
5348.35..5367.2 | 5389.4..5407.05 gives 0.90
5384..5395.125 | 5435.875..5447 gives 1.03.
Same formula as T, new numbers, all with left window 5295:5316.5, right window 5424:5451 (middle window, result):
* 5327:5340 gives 1.13 AA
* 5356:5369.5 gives -0.46 AA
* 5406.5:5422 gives 0.01 AA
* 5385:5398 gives 0.19 AA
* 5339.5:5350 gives 0.49 AA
